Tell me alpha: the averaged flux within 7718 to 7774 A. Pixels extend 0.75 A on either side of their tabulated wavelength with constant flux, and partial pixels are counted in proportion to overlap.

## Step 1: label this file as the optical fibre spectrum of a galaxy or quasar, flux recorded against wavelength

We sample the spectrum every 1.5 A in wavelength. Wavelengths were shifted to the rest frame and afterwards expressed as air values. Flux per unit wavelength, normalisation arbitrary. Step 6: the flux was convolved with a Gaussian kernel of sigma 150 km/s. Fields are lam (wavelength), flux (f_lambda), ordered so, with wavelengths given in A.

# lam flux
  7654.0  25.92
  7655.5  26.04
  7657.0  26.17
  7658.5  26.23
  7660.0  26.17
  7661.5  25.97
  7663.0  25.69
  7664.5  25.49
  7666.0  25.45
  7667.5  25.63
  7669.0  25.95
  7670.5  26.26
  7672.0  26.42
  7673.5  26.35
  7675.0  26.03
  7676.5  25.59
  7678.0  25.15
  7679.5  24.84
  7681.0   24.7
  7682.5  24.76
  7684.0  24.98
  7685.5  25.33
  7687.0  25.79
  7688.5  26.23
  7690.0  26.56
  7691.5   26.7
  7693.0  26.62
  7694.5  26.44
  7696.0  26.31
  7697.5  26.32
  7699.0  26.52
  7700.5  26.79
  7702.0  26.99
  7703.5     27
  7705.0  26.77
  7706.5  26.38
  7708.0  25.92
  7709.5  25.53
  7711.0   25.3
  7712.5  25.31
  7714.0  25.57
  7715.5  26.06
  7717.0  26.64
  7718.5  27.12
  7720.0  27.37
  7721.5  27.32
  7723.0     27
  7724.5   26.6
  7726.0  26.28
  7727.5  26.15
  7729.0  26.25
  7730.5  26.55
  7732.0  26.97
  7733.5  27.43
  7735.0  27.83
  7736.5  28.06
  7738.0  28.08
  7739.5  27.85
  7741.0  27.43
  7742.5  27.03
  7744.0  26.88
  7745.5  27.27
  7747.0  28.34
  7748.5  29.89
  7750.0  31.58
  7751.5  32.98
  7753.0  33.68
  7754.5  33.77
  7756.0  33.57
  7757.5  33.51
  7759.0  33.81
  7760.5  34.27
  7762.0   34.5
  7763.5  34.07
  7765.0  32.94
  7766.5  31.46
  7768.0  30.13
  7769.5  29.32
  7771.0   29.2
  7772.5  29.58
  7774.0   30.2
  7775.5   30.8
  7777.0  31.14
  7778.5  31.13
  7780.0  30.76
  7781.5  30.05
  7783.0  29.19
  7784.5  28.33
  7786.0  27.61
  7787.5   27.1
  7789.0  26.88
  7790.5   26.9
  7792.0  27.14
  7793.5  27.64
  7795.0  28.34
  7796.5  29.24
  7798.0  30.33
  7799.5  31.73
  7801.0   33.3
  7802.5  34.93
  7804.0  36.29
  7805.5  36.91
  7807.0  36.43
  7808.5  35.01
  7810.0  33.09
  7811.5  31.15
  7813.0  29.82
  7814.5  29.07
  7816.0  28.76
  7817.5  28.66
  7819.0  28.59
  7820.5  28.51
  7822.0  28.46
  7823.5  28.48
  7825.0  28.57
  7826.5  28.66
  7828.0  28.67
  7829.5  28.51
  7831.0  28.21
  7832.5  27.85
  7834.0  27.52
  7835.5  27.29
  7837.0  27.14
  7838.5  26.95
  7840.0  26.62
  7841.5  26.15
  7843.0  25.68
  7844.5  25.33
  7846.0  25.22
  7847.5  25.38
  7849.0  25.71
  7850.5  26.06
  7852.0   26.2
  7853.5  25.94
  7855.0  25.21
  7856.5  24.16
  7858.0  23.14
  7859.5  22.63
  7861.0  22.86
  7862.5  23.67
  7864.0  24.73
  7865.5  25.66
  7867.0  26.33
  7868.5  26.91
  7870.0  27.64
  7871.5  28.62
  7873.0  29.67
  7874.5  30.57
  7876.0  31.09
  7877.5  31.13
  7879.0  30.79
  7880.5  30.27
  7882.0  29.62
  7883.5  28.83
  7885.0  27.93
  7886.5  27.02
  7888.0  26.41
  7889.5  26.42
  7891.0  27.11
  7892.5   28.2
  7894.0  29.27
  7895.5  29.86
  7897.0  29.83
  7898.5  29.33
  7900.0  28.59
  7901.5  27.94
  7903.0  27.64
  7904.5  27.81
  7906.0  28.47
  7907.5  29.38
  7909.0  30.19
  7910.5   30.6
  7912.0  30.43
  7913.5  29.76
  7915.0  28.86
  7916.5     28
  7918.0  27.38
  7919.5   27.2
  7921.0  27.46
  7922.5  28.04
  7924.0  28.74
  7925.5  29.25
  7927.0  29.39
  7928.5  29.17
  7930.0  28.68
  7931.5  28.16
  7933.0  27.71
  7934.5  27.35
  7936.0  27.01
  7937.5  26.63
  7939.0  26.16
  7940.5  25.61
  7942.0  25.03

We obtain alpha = 29.5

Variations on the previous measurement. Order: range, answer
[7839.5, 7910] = 27.3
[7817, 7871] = 26.5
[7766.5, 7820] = 30.4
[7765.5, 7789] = 29.7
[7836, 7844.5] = 26.4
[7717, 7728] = 26.8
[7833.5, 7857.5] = 26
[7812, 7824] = 28.8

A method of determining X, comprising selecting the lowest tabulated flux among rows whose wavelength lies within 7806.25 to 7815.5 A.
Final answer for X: 29.07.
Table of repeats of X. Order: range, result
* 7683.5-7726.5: 24.98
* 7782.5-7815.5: 26.88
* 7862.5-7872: 23.67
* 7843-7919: 22.63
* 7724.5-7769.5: 26.15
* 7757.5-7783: 29.19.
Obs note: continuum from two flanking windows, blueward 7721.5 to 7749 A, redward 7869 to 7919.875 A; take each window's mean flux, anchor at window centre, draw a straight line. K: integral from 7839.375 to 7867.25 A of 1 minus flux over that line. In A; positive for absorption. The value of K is 3.3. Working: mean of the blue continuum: 27.3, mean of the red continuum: 28.9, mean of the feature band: 25.1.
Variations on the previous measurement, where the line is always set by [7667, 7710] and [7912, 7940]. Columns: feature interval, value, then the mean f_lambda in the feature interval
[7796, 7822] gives -4.53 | 31.8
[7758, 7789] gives -4.56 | 30.7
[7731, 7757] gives -2.77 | 29.3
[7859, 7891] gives 0.08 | 27.6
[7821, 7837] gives -0.54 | 28.2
